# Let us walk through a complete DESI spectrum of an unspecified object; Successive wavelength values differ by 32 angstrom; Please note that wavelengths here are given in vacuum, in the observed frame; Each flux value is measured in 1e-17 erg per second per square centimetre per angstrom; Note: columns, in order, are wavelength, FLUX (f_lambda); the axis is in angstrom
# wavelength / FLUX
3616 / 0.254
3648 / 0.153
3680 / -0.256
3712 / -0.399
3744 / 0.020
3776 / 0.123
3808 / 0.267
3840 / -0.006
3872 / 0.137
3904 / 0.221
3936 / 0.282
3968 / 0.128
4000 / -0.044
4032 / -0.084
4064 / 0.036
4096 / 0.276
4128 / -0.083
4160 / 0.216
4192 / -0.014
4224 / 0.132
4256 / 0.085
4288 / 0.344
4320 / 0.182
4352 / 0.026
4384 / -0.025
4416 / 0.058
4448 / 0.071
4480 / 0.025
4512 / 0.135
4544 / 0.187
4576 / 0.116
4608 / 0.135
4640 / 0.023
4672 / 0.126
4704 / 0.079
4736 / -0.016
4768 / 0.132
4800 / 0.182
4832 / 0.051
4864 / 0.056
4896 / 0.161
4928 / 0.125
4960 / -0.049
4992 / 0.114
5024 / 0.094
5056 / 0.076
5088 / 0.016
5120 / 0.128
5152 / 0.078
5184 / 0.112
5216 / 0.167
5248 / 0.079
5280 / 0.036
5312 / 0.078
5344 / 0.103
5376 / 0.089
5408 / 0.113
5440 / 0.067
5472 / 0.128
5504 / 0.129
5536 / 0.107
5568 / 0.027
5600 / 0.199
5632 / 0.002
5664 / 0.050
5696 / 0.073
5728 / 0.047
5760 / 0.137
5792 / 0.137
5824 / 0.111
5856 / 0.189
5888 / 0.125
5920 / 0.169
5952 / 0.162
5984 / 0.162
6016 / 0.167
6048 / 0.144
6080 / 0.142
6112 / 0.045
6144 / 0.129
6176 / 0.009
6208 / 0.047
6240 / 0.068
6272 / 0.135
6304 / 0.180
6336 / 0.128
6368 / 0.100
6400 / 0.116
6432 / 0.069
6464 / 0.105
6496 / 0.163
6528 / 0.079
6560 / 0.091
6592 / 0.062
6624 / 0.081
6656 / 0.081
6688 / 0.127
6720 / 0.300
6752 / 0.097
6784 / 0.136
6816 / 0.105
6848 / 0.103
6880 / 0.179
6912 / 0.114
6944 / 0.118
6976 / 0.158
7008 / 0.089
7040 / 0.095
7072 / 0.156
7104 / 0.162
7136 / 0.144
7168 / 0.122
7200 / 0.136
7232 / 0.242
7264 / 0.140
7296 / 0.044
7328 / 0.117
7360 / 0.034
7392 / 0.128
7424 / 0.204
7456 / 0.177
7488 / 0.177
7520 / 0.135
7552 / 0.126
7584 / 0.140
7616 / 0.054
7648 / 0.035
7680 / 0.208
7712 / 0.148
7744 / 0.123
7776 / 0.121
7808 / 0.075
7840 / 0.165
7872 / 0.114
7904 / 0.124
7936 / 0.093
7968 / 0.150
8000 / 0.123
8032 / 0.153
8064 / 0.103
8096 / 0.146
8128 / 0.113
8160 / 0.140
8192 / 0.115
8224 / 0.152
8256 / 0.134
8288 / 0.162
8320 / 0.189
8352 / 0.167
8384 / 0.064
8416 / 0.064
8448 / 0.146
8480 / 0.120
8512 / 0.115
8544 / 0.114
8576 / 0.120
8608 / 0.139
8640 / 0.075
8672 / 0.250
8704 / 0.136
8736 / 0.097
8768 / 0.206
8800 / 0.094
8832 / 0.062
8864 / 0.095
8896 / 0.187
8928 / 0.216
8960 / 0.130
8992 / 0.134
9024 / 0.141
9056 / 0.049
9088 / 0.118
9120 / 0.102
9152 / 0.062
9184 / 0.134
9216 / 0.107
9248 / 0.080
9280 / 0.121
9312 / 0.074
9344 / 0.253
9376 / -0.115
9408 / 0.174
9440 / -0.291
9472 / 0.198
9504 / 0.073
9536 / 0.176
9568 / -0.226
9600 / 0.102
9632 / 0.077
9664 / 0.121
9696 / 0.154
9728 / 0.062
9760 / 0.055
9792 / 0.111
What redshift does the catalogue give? 0.80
